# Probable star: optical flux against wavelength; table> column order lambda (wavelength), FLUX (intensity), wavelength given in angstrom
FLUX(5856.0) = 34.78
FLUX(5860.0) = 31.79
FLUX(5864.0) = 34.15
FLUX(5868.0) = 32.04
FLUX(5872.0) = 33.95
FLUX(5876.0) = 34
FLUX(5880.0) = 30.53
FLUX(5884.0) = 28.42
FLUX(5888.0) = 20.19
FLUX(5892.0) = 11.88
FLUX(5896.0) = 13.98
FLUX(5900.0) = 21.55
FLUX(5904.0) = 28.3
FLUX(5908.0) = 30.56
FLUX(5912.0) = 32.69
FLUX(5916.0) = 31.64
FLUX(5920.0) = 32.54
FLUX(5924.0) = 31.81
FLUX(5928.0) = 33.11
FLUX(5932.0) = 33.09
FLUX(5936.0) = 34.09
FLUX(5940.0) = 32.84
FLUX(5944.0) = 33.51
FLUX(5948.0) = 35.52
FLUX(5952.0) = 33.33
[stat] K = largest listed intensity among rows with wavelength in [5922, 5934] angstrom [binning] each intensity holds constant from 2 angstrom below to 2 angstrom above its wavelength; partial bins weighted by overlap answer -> 33.11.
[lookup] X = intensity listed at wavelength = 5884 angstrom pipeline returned 28.42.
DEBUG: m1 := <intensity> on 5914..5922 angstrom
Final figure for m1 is 32.1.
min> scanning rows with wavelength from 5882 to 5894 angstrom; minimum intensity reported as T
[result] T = 11.88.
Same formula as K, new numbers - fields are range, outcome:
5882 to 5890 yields 28.42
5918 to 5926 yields 32.54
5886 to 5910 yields 30.56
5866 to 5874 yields 33.95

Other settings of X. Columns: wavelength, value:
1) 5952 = 33.33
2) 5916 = 31.64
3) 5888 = 20.19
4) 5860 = 31.79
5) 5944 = 33.51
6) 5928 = 33.11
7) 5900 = 21.55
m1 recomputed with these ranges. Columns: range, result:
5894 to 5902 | 17.8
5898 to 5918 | 28.9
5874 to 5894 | 25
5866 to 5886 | 31.8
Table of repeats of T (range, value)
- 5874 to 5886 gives 28.42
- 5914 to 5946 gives 31.64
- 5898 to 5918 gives 21.55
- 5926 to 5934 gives 33.09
